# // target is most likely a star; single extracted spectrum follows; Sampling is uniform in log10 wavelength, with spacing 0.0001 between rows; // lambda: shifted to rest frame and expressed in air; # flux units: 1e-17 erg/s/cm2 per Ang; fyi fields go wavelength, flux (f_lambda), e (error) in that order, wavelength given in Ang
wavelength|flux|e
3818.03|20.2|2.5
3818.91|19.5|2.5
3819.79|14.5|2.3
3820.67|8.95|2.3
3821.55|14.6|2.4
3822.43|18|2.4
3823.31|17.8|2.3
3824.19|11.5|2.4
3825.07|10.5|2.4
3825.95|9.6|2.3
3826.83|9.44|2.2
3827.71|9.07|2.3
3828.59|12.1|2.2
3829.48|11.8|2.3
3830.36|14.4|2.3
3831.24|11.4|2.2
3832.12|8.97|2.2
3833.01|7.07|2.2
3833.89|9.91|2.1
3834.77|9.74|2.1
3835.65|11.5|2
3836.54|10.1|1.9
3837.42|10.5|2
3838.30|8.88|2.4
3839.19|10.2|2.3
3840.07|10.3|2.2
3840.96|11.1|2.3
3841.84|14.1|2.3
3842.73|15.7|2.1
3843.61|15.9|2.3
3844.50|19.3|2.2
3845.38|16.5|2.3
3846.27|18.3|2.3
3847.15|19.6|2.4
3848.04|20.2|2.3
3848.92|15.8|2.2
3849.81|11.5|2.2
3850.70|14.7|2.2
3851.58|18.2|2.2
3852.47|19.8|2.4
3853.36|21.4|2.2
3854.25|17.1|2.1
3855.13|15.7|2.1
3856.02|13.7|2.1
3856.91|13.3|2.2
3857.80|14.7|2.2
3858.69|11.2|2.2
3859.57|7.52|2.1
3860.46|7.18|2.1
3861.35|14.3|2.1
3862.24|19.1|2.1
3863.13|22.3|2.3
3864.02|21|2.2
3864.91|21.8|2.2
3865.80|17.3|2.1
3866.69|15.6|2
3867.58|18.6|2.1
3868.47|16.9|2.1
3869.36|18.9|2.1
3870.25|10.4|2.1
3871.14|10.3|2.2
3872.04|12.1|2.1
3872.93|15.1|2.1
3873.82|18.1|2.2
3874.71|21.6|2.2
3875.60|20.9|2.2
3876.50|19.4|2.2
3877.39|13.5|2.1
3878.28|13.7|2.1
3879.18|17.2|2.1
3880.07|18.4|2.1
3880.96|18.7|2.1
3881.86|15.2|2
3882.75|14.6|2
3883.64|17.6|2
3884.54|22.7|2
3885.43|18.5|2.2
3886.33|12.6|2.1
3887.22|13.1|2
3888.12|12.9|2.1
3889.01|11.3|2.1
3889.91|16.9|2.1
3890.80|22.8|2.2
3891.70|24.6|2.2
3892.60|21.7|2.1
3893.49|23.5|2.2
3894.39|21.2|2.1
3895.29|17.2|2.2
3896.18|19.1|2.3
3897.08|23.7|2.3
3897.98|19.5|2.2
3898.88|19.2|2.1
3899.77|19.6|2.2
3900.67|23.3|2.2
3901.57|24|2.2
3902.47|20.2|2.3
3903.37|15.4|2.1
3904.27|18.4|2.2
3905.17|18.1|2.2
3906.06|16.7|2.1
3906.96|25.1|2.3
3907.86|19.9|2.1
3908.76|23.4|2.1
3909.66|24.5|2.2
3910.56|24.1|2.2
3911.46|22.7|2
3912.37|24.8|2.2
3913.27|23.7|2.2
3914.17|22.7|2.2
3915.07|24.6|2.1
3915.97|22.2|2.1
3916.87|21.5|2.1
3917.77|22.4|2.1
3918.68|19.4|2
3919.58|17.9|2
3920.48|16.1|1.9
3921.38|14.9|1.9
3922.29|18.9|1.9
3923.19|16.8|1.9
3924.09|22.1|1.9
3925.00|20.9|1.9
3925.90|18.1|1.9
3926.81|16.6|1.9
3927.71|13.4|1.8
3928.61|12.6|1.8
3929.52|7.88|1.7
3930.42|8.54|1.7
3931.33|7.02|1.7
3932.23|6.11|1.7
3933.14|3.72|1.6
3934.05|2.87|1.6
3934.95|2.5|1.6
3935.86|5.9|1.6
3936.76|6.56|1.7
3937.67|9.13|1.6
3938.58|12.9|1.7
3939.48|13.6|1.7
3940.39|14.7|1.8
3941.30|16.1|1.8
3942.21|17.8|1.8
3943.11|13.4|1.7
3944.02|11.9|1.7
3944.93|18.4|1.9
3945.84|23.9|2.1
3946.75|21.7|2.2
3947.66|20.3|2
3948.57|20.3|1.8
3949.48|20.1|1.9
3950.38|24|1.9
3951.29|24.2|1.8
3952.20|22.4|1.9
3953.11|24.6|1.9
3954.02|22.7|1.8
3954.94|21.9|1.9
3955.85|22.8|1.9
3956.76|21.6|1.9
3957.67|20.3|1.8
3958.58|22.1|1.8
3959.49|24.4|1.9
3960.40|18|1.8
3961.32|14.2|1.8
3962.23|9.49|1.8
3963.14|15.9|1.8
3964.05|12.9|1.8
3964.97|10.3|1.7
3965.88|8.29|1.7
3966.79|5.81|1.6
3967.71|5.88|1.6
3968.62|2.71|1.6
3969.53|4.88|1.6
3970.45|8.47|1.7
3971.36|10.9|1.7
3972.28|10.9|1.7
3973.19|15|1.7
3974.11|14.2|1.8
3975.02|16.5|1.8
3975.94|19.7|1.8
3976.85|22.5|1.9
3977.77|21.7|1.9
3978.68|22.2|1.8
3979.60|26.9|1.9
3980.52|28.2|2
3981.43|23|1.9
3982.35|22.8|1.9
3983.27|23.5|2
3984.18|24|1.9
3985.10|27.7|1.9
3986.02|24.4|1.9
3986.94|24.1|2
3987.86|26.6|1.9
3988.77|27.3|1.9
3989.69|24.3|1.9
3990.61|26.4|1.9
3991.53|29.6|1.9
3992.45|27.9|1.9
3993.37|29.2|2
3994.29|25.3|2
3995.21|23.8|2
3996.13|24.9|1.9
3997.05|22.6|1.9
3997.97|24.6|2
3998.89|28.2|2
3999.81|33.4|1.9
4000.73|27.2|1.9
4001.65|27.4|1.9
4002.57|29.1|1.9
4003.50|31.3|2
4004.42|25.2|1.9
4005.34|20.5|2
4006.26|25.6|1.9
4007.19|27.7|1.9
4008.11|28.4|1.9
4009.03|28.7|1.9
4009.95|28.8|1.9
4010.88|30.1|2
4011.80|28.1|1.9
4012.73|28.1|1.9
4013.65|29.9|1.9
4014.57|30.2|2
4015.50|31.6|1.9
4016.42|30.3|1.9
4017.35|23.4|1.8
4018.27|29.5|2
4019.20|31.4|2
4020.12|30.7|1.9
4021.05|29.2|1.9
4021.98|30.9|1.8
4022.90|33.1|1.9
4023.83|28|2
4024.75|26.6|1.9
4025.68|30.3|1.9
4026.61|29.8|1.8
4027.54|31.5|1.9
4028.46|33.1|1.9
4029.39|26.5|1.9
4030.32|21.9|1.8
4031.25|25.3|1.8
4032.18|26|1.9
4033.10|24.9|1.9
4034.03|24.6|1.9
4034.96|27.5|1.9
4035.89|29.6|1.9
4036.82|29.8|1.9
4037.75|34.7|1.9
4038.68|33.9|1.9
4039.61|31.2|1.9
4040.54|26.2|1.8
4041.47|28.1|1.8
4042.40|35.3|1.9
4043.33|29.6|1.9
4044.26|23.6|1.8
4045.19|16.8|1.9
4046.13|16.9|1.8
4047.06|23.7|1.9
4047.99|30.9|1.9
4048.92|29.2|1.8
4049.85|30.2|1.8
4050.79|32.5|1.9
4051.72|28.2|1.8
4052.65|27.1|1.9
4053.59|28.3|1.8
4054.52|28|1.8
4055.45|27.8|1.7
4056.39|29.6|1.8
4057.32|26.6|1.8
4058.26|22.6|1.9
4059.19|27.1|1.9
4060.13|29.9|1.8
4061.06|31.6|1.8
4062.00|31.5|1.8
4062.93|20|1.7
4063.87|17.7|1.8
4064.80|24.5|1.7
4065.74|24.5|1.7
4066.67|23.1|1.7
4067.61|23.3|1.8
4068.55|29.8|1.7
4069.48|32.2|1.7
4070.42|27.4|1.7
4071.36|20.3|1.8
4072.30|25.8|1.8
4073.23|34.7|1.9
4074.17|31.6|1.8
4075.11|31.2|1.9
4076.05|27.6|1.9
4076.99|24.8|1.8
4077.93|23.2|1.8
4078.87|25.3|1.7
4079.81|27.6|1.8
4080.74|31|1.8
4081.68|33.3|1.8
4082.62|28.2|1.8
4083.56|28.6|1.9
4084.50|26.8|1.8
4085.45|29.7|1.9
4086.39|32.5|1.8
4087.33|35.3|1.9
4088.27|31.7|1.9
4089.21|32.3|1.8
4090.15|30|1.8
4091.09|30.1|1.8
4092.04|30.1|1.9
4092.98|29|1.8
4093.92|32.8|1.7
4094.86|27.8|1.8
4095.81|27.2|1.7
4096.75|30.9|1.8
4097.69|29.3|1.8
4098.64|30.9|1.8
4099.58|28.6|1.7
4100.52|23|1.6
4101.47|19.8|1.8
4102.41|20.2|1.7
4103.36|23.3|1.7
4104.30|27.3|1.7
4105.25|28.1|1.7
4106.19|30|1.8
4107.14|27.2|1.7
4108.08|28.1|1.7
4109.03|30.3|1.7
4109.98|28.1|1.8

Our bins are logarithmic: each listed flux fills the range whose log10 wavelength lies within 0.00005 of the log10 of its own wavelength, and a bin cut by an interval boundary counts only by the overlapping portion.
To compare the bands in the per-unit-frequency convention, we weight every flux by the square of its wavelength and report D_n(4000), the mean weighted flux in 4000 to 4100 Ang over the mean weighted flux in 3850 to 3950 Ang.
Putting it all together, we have 1.8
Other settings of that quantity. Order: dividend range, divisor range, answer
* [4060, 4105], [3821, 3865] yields 2.26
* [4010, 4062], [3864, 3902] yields 1.71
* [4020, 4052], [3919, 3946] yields 2.30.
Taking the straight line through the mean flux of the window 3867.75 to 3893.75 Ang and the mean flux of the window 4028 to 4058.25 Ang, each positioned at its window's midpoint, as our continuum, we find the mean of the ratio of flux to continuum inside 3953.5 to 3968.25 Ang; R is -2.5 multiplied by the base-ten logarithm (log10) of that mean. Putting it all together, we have 0.354 mag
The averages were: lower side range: 17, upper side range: 27.7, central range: 16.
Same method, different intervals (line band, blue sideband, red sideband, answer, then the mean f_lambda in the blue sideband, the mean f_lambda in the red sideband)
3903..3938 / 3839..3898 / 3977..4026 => 0.244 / 16.7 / 27.2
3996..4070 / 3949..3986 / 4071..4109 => -0.186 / 18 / 28.4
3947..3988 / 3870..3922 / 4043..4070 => 0.206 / 19.1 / 26.4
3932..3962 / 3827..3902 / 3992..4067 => 0.309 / 15.9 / 27.7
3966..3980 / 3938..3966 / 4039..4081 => 0.420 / 18.3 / 27.1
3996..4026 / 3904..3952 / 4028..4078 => -0.190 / 16.9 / 27.3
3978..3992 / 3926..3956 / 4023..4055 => -0.217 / 14.8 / 28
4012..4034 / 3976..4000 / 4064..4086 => -0.098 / 25.4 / 27.5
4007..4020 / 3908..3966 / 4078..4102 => -0.250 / 17.1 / 29.2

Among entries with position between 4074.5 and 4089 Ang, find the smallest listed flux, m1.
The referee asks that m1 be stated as 23.2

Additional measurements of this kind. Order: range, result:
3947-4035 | 2.71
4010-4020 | 23.4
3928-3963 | 2.5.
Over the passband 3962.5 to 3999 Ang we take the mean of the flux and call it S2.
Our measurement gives 19.7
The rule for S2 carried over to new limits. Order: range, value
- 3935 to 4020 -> 21.3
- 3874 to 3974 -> 16.9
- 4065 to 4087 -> 27.9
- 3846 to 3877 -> 16.4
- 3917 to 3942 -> 13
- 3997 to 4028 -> 28.7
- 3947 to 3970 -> 16.8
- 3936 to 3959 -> 18.5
